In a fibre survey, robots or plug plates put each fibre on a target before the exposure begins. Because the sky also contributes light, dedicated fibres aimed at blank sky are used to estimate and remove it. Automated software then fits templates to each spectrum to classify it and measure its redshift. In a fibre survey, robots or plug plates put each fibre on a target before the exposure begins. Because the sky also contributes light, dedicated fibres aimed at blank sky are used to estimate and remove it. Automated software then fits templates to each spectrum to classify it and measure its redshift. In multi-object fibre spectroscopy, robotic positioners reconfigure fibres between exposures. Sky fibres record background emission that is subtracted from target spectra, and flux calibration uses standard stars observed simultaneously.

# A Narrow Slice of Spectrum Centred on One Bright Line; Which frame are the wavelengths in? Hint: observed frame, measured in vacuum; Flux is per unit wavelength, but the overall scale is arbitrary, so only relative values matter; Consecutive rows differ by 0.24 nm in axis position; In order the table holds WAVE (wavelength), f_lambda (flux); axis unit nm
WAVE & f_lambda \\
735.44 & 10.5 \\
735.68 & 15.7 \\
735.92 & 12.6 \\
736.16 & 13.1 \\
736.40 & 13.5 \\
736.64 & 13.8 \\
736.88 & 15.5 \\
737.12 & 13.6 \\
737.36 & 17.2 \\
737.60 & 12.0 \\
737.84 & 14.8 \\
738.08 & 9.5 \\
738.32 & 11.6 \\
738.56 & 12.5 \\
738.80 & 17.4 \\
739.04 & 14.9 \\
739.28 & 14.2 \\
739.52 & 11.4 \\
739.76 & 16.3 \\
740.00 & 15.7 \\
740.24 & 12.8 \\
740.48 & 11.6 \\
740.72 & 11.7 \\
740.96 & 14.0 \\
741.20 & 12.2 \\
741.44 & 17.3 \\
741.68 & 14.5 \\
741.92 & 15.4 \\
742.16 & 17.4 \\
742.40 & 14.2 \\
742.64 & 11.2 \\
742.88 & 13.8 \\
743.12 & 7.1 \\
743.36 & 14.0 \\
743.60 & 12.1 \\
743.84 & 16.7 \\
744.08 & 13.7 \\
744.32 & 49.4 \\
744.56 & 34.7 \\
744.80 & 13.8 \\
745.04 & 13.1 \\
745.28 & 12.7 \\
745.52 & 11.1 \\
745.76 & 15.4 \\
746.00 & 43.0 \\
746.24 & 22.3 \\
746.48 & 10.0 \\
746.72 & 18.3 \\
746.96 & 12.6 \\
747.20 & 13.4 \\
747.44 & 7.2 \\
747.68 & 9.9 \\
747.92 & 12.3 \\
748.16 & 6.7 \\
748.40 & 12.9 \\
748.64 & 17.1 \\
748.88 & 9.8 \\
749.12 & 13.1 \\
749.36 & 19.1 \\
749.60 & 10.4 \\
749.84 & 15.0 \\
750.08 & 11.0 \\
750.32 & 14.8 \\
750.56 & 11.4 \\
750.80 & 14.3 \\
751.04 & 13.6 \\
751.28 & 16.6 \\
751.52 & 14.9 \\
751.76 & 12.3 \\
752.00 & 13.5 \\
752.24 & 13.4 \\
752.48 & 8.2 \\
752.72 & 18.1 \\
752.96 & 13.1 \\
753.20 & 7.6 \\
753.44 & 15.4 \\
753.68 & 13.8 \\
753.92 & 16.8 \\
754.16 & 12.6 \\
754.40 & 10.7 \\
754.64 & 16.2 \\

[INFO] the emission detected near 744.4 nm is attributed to [S II] 6716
